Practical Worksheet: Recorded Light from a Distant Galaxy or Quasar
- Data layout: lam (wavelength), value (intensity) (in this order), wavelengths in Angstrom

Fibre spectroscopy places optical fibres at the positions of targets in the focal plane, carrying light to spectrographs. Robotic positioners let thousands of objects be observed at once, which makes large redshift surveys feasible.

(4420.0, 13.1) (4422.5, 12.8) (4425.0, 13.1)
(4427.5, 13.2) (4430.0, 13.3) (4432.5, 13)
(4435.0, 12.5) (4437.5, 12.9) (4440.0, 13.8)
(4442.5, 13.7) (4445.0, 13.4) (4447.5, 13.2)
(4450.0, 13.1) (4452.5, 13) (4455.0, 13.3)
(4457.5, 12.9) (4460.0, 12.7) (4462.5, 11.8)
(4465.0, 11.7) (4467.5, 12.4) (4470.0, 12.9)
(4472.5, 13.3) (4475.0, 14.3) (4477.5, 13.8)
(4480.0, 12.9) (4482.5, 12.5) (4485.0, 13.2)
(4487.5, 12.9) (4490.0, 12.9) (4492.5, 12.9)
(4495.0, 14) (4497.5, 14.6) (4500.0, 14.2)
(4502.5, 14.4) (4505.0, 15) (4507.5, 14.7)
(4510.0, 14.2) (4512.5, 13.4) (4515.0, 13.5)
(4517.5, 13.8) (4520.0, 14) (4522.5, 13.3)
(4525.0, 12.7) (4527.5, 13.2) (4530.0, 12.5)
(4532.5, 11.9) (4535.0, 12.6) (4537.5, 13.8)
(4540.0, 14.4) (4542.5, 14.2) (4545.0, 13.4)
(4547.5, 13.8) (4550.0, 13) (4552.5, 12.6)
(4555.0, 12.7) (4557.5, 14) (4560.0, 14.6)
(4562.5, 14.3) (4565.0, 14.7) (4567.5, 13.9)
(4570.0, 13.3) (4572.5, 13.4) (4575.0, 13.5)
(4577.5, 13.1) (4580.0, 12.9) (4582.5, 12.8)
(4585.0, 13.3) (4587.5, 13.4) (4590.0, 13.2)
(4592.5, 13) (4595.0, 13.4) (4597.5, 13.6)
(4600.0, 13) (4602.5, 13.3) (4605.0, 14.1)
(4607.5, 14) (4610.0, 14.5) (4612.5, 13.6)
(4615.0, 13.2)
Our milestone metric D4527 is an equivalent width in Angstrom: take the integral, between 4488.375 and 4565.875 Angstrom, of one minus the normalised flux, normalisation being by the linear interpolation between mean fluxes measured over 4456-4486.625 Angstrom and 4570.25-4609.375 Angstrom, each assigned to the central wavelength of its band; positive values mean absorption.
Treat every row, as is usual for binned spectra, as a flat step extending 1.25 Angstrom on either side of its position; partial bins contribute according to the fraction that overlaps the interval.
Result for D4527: -3.3 Angstrom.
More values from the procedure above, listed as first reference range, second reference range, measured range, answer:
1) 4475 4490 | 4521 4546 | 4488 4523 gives -2.0 Angstrom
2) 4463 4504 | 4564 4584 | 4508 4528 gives -0.3 Angstrom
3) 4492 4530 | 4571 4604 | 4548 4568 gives -0.4 Angstrom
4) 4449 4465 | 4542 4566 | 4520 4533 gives 0.5 Angstrom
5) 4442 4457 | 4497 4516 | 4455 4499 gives 2.2 Angstrom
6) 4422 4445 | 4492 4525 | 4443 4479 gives 1.2 Angstrom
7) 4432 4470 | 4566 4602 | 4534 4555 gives -0.4 Angstrom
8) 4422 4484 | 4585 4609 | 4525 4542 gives 0.2 Angstrom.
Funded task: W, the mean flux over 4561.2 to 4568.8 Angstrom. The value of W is 14.3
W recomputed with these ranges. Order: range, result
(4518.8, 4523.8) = 13.6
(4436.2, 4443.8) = 13.5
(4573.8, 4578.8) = 13.3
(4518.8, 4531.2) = 13.1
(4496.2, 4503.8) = 14.4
